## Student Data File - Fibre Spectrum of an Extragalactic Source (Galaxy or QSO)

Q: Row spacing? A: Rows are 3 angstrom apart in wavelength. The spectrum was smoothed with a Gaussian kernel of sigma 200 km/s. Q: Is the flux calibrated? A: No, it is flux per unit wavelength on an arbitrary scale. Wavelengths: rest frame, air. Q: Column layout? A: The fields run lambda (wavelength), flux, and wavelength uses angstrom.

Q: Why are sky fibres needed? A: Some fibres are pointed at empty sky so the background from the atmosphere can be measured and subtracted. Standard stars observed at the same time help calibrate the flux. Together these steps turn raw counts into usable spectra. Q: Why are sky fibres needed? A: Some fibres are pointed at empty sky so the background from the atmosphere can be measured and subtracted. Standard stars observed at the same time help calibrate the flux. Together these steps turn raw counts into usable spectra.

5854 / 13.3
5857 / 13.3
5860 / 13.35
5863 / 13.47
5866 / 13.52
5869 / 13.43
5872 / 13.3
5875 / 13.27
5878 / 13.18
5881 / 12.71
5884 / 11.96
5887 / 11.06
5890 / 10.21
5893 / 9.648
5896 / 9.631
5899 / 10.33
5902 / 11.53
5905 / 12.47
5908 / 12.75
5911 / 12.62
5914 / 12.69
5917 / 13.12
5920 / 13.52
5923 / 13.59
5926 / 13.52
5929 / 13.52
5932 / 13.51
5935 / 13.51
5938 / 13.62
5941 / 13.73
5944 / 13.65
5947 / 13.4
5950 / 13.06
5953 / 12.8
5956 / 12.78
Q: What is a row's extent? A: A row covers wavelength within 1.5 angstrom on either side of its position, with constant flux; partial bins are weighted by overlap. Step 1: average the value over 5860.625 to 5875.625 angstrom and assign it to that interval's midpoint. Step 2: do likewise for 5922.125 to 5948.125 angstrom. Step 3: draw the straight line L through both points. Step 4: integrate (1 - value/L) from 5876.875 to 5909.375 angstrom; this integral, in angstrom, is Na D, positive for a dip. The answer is 5.0 angstrom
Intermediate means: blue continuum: 13.4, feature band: 11.4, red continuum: 13.6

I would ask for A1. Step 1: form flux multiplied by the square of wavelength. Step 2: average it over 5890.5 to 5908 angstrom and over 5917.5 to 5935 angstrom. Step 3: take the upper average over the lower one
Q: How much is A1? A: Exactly 1.25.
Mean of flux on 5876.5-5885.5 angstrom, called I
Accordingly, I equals 12.6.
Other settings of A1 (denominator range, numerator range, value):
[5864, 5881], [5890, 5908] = 0.82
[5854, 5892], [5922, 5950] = 1.09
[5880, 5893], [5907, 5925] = 1.18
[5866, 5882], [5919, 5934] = 1.04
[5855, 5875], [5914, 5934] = 1.02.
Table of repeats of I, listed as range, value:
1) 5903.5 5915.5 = 12.6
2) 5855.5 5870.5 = 13.4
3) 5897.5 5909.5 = 11.8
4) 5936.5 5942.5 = 13.7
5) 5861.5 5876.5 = 13.4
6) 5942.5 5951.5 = 13.4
